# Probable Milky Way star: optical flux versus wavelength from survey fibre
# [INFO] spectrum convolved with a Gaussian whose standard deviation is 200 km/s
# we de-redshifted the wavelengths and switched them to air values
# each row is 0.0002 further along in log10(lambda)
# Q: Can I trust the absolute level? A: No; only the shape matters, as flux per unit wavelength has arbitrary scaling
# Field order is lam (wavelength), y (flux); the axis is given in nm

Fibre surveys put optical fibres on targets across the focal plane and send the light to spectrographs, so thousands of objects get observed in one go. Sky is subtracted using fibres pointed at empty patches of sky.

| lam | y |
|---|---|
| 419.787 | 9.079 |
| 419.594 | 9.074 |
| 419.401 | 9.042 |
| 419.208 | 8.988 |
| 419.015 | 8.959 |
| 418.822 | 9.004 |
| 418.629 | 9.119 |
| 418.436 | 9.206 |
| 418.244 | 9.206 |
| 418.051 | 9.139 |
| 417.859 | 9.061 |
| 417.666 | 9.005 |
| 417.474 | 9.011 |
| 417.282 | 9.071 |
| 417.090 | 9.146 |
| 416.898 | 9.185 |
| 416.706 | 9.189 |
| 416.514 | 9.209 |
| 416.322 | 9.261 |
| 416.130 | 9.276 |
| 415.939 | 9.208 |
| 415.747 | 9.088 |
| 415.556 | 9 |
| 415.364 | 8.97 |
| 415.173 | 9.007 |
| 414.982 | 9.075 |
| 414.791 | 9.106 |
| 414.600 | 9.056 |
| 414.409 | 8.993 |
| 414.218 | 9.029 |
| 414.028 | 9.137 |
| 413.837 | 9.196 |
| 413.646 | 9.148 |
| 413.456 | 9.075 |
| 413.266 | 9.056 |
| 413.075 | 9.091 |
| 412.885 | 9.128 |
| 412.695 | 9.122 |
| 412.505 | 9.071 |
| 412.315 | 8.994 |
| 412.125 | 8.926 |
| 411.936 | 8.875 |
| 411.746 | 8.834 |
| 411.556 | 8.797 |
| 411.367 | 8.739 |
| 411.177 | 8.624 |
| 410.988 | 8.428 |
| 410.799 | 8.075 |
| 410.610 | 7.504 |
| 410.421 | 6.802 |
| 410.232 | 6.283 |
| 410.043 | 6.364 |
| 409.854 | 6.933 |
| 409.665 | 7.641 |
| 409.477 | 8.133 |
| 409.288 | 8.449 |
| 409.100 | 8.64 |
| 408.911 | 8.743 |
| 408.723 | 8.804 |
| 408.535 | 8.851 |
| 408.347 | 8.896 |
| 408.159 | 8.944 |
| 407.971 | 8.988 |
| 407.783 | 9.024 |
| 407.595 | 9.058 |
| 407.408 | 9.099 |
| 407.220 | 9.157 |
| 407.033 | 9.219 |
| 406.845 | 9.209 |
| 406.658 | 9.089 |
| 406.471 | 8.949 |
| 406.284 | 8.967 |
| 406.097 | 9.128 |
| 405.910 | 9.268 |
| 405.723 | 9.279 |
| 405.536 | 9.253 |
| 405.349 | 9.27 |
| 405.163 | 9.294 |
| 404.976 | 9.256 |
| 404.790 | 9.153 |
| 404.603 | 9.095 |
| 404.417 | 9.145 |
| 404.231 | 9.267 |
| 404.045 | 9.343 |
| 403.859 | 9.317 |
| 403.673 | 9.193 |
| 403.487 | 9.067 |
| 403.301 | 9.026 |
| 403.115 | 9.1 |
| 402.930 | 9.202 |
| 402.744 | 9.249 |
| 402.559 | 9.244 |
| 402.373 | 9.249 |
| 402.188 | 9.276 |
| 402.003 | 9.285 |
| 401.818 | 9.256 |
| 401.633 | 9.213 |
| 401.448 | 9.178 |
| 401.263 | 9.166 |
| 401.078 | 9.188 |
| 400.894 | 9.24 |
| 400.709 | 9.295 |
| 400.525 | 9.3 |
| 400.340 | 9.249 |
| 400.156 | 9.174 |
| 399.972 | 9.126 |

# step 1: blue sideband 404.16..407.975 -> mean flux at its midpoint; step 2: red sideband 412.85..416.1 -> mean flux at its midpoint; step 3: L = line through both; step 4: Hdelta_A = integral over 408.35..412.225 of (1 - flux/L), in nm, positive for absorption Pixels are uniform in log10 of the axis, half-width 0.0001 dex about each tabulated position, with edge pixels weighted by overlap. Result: 0.415 nm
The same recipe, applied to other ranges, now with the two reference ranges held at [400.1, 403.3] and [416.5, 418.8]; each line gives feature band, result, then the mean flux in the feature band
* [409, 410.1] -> 0.171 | 7.74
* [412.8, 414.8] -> 0.012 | 9.09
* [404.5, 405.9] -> -0.005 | 9.23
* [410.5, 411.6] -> 0.101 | 8.32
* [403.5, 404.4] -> -0.004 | 9.25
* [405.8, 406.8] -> 0.011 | 9.1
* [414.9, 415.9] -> 0.011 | 9.03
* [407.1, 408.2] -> 0.016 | 9.06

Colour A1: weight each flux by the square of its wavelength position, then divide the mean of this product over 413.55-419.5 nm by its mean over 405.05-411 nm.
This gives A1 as 1.1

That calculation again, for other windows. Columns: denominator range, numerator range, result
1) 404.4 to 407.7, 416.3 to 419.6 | 1.05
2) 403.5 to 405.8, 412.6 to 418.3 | 1.04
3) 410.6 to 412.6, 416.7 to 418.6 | 1.08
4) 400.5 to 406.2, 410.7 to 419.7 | 1.04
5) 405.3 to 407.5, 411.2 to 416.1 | 1.02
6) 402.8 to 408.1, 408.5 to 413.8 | 0.94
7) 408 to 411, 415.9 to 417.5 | 1.19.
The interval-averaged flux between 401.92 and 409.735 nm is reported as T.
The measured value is 9.05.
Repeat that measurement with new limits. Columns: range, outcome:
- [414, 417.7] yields 9.1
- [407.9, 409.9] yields 8.49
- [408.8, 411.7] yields 7.9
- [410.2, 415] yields 8.73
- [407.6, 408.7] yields 8.94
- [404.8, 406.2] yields 9.24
